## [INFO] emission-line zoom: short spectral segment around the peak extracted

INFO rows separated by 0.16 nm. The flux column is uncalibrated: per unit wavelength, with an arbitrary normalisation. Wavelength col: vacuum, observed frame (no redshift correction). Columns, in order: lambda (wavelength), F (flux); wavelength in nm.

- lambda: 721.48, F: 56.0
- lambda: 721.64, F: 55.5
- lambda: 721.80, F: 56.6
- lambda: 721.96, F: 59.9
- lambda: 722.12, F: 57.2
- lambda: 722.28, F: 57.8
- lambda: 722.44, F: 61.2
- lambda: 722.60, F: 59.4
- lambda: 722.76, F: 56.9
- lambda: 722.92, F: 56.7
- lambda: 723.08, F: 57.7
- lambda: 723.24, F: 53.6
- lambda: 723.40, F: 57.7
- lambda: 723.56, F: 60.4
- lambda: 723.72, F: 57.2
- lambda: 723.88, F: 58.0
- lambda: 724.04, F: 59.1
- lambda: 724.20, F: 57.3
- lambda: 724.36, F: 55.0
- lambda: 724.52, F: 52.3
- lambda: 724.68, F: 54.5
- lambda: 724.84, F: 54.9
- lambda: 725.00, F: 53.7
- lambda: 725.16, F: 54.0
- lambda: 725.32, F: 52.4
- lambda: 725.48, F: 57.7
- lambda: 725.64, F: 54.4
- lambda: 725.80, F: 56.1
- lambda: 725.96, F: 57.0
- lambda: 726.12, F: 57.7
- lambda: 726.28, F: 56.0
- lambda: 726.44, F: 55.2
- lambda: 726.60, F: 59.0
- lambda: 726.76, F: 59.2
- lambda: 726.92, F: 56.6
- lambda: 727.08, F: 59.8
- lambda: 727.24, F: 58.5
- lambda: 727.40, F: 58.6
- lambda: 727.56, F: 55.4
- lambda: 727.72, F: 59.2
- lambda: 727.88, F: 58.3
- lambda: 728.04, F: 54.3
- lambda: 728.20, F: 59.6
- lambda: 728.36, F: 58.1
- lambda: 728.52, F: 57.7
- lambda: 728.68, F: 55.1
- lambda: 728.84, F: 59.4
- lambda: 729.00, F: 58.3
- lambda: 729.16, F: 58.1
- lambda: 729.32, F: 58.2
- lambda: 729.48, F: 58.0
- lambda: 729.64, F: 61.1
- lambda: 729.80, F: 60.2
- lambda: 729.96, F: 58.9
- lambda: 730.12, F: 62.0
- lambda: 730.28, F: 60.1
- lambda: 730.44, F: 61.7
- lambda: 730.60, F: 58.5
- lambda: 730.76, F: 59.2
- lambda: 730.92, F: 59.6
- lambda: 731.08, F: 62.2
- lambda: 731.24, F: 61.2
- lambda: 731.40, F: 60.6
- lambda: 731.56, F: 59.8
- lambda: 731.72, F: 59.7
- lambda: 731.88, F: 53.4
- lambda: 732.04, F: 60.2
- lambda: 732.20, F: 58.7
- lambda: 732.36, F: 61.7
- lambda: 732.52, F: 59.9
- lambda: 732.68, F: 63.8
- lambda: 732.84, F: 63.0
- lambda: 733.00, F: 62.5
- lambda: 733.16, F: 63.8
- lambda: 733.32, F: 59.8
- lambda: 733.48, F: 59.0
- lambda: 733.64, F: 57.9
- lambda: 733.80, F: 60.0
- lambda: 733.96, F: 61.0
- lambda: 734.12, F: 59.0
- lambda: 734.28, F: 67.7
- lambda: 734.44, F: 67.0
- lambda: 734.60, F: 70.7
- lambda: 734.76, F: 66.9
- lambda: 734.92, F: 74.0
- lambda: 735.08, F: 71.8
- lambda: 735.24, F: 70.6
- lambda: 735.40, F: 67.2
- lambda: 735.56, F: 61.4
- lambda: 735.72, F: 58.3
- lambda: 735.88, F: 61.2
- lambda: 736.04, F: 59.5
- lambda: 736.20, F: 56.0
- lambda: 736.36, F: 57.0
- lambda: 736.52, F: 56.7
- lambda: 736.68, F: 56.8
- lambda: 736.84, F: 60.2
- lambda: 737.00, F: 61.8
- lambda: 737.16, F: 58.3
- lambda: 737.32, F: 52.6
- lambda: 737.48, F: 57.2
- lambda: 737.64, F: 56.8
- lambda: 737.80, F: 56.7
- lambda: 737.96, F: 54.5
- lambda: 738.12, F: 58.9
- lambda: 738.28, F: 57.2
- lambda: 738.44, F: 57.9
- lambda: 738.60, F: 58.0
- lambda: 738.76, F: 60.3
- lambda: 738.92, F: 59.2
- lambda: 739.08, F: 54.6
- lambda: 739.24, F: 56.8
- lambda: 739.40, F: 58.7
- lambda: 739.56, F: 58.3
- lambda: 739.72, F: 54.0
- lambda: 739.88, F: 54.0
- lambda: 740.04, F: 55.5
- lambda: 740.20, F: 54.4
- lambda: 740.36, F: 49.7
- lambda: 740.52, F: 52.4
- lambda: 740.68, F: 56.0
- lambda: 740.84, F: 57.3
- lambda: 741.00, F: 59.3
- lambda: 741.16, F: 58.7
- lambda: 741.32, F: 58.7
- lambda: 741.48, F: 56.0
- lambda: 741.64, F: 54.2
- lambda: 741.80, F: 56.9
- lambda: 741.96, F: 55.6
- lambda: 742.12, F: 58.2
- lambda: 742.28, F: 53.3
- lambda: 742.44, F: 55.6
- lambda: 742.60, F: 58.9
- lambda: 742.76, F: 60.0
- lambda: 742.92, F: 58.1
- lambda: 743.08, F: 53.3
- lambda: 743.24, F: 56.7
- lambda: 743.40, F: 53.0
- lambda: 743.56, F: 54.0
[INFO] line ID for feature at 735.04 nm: [N II]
